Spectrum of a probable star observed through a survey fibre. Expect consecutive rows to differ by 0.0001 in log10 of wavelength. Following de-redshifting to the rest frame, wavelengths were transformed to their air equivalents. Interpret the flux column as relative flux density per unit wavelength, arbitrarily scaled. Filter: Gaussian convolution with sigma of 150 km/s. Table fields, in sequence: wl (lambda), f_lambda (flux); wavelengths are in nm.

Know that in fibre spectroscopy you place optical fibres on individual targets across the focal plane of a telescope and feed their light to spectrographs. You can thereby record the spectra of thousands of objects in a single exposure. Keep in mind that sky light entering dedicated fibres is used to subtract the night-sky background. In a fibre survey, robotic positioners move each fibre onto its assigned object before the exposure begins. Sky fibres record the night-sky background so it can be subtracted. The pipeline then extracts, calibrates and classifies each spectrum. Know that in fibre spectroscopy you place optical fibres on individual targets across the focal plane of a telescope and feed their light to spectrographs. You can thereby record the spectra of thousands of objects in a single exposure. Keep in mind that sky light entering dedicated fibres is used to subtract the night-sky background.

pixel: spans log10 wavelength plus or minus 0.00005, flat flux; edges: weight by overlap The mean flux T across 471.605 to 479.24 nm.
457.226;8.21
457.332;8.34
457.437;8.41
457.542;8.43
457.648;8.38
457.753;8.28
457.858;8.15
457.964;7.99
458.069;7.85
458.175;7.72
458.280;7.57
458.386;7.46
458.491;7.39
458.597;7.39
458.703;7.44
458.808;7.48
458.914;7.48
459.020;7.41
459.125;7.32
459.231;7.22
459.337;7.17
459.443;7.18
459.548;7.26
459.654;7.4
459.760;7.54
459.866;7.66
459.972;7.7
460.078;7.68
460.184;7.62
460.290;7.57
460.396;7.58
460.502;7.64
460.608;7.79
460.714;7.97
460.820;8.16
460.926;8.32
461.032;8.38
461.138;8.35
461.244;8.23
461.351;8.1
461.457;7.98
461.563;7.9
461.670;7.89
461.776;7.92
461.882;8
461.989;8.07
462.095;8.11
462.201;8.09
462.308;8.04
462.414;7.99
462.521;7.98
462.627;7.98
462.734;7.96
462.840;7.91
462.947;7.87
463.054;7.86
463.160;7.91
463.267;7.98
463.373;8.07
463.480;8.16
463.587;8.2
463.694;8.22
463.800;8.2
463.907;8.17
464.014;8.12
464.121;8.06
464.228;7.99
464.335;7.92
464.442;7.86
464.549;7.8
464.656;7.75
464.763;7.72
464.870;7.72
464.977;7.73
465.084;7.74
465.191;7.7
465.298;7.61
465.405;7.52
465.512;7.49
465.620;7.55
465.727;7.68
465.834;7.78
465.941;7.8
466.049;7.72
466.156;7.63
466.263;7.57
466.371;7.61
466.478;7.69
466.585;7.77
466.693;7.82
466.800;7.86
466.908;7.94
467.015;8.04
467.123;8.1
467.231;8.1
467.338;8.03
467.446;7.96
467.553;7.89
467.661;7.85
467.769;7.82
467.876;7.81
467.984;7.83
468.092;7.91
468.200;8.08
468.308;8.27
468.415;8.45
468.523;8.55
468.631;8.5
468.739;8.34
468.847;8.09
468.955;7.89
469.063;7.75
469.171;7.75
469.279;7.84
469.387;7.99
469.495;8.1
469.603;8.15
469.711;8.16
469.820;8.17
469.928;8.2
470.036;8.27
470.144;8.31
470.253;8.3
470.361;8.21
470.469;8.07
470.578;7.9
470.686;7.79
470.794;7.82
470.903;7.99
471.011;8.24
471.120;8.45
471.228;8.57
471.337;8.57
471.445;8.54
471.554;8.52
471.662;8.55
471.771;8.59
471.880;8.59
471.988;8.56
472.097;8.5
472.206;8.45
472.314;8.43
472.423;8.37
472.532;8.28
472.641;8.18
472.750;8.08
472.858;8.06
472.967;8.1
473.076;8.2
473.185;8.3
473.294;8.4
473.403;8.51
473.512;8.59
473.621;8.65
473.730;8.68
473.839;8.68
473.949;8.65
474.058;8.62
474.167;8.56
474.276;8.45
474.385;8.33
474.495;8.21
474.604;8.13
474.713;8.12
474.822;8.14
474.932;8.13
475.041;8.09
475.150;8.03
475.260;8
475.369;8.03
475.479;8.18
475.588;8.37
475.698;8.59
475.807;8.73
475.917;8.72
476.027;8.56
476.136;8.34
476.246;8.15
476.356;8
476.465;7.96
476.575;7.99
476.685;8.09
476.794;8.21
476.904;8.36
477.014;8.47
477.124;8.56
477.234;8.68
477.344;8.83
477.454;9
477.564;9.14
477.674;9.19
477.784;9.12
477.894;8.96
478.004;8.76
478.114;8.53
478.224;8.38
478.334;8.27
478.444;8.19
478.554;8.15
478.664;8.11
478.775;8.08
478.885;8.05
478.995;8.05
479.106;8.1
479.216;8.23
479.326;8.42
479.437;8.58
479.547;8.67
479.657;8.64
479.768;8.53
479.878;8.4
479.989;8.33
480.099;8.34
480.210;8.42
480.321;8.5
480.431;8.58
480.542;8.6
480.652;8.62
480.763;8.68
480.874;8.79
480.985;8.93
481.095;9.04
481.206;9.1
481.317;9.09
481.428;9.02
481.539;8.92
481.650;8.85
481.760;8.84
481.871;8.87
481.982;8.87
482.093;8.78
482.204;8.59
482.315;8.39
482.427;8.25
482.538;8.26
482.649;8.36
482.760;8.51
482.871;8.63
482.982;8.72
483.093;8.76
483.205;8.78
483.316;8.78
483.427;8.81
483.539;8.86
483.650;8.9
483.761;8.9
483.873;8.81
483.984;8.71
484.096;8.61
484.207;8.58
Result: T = 8.39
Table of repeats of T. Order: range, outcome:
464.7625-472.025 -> 8.02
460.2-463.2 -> 7.98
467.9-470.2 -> 8.12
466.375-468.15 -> 7.89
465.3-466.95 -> 7.69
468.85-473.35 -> 8.22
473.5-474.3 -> 8.62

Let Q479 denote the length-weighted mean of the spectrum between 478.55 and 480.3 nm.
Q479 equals 8.32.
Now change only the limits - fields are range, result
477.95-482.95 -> 8.54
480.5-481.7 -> 8.88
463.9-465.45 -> 7.82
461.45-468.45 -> 7.9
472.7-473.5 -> 8.26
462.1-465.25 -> 7.96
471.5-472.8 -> 8.43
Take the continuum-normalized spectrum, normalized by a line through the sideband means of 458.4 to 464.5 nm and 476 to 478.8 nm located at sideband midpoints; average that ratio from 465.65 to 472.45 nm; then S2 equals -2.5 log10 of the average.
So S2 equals 0.01 mag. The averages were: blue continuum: 7.84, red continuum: 8.47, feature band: 8.1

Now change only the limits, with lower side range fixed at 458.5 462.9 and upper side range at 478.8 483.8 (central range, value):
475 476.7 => 0.021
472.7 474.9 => -0.007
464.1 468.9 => 0.018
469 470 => 0.016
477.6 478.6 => -0.018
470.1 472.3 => -0.016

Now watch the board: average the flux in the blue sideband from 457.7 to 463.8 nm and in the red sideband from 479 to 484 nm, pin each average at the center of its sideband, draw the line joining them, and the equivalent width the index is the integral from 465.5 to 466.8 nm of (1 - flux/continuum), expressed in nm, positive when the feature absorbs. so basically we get 0.06 nm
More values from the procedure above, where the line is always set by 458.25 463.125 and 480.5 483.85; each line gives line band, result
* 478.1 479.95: 0.06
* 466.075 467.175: 0.03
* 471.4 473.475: -0.02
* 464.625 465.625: 0.04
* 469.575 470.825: 0.01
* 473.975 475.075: 0.01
